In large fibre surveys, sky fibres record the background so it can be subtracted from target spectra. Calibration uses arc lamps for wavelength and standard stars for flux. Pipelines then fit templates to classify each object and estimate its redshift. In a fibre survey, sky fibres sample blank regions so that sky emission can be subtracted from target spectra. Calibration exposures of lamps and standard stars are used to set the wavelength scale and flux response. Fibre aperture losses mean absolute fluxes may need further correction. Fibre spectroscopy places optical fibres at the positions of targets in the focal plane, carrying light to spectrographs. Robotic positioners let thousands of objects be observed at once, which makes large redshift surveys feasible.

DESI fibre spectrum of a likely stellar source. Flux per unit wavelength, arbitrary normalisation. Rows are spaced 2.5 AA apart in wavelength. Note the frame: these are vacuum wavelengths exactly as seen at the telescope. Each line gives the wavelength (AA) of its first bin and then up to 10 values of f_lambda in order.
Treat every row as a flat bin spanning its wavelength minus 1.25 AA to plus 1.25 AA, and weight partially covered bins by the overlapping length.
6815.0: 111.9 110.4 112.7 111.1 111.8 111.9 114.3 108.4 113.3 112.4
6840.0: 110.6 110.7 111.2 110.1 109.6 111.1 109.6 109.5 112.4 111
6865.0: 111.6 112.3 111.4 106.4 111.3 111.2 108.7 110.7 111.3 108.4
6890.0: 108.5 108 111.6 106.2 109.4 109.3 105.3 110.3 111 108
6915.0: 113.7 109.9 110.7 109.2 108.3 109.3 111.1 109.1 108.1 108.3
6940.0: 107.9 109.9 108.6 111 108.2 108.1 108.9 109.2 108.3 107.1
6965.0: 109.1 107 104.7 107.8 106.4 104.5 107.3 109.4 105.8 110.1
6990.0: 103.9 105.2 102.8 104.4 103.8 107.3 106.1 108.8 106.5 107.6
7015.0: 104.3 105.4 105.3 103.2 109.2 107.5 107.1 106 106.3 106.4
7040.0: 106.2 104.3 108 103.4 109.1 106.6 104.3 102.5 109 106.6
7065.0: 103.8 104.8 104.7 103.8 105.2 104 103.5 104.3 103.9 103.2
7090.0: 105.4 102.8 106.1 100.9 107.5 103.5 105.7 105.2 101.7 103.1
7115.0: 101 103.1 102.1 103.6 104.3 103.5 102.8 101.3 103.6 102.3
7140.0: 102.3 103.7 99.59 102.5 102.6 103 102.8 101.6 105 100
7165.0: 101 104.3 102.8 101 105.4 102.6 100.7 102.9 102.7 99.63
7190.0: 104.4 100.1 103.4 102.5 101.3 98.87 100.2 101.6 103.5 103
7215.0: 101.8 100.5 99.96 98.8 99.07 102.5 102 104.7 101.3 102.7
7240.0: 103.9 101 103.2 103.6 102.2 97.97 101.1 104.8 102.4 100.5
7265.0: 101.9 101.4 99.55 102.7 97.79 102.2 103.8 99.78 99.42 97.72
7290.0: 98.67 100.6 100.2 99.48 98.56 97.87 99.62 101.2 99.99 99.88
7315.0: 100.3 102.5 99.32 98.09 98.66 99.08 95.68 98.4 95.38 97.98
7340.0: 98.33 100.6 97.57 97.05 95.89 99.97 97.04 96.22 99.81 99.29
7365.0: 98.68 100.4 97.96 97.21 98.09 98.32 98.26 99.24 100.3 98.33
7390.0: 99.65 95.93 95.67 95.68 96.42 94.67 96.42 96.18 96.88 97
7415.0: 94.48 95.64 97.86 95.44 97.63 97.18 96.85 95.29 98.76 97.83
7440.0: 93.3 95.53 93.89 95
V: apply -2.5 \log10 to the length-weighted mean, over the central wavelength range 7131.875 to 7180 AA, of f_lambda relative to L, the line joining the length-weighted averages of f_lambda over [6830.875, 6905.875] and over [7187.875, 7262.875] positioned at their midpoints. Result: 0.01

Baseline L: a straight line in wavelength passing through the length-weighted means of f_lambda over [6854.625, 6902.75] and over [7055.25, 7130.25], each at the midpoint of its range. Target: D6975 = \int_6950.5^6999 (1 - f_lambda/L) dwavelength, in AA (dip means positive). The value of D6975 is 0.2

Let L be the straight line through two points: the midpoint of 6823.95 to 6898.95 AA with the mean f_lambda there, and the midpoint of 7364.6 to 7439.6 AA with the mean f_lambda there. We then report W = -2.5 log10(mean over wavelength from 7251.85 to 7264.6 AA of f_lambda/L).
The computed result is -0.01 mag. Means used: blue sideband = 111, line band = 102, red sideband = 97.2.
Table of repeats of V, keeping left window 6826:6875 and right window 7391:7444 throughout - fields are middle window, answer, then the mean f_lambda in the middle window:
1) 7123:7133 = 0.01 mag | 103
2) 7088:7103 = 0.00 mag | 104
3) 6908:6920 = -0.01 mag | 111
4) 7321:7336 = 0.01 mag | 97.6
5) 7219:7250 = -0.01 mag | 102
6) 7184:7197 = 0.00 mag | 102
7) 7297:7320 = -0.01 mag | 99.9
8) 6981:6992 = 0.00 mag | 107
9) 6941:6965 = -0.01 mag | 109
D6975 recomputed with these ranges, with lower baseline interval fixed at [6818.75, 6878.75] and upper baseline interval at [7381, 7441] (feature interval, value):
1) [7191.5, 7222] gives 0.19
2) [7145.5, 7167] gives 0.20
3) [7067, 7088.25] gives 0.22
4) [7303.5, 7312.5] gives -0.07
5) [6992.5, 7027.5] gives 0.39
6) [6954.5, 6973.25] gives 0.08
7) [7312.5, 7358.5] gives 0.20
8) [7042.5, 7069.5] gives 0.03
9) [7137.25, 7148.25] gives 0.17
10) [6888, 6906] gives 0.24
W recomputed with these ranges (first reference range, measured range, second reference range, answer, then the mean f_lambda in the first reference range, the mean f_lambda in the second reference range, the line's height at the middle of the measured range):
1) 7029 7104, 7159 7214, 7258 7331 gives 0.00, 105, 100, 102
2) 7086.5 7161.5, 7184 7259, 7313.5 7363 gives -0.01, 103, 98.4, 101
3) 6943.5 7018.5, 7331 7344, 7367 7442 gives 0.01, 107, 97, 98.6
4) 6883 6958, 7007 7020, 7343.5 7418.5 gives 0.01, 109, 97.5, 107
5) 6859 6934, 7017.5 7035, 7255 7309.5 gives 0.00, 110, 100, 107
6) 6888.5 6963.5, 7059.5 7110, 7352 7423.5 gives 0.01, 109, 97.5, 105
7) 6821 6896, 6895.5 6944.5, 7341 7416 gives 0.00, 111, 97.7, 109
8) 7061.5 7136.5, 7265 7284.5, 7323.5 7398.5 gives -0.01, 104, 98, 99.9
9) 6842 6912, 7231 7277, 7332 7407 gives -0.01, 110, 97.8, 101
